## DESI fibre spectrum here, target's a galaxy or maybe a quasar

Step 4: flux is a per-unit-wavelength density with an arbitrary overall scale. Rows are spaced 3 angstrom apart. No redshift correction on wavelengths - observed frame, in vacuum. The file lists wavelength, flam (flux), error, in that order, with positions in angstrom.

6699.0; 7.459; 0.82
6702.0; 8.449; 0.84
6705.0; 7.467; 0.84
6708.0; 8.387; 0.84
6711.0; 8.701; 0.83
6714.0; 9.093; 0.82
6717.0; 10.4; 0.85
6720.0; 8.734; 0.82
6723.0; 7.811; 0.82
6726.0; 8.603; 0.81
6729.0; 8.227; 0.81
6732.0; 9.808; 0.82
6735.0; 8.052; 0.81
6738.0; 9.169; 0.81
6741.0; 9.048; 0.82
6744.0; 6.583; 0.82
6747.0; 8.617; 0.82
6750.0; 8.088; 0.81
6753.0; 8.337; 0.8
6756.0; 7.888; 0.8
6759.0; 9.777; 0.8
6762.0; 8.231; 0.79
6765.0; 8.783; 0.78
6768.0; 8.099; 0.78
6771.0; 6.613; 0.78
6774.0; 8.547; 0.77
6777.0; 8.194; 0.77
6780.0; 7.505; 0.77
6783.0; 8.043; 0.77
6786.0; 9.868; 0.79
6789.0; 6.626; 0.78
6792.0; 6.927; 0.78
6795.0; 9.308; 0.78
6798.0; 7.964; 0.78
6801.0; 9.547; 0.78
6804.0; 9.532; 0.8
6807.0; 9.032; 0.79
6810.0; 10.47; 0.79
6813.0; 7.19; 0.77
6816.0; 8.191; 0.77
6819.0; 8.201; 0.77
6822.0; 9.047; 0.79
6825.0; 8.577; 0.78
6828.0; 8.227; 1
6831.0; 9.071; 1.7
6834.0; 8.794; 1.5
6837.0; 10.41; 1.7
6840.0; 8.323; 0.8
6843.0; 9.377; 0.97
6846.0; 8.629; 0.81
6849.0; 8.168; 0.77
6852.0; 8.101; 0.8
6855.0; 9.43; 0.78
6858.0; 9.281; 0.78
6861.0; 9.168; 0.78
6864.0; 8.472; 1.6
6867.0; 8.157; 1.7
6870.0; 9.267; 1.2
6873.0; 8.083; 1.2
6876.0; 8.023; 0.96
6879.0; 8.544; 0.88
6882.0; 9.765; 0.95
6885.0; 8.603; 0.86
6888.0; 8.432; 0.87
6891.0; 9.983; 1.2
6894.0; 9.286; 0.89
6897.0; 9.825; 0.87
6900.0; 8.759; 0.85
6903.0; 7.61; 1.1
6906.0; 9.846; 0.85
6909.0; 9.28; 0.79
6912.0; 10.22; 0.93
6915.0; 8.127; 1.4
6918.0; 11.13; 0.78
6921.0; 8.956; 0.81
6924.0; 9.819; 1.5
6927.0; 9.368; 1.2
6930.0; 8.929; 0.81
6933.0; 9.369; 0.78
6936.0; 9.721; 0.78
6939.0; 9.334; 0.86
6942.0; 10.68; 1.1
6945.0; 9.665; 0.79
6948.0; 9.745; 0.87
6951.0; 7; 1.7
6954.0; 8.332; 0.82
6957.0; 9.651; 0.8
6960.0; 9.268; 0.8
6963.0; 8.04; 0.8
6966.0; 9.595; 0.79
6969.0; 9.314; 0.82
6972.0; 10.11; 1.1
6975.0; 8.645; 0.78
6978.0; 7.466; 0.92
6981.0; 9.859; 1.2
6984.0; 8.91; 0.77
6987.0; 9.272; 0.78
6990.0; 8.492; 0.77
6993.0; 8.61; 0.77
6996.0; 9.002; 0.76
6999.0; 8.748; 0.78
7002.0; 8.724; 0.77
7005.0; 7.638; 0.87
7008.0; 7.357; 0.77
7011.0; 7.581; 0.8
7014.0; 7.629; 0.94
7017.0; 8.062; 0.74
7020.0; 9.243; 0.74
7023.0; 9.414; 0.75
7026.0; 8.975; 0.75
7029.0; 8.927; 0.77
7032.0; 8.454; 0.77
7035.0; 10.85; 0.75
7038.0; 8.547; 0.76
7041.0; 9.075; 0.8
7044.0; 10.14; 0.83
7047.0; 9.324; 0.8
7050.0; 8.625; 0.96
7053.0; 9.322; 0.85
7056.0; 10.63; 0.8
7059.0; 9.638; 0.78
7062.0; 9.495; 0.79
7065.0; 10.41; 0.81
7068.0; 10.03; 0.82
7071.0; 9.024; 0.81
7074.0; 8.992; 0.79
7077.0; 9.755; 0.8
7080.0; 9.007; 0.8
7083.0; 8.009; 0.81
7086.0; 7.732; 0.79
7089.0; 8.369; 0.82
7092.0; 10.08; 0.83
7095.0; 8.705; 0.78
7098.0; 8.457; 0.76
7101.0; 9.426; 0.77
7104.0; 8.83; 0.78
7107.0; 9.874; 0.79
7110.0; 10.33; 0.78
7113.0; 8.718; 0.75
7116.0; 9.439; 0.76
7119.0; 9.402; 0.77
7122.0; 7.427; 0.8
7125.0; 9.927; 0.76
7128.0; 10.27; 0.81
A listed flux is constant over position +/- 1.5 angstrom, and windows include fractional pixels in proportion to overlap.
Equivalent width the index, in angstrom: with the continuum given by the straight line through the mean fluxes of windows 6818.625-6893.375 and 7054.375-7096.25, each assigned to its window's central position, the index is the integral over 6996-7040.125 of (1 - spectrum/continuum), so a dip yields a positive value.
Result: 2.7 angstrom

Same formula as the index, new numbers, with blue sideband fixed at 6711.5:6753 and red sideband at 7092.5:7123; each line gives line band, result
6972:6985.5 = 0.1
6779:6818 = 1.0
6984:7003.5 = 0.3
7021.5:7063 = -1.6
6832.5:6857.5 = -0.4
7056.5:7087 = -0.7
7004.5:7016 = 1.8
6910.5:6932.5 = -1.6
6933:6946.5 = -1.4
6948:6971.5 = 0.2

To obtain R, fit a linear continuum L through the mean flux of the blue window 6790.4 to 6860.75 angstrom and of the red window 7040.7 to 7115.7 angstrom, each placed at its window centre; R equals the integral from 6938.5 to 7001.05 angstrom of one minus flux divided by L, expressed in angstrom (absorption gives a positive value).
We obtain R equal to 0.3 angstrom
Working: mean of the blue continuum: 8.78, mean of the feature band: 9.03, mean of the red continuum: 9.29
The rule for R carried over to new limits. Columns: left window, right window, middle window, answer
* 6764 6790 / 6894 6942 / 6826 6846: -0.89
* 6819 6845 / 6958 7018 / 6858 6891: 0.39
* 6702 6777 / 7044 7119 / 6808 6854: -0.29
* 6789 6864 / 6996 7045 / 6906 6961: -4.16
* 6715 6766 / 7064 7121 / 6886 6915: -1.06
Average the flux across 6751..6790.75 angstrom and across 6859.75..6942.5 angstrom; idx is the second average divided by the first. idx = 1.1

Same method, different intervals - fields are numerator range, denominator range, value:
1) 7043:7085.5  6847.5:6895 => 1.07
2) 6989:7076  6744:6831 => 1.07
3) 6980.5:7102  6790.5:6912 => 1.02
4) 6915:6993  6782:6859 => 1.06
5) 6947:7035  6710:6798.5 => 1.04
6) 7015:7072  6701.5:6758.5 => 1.10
